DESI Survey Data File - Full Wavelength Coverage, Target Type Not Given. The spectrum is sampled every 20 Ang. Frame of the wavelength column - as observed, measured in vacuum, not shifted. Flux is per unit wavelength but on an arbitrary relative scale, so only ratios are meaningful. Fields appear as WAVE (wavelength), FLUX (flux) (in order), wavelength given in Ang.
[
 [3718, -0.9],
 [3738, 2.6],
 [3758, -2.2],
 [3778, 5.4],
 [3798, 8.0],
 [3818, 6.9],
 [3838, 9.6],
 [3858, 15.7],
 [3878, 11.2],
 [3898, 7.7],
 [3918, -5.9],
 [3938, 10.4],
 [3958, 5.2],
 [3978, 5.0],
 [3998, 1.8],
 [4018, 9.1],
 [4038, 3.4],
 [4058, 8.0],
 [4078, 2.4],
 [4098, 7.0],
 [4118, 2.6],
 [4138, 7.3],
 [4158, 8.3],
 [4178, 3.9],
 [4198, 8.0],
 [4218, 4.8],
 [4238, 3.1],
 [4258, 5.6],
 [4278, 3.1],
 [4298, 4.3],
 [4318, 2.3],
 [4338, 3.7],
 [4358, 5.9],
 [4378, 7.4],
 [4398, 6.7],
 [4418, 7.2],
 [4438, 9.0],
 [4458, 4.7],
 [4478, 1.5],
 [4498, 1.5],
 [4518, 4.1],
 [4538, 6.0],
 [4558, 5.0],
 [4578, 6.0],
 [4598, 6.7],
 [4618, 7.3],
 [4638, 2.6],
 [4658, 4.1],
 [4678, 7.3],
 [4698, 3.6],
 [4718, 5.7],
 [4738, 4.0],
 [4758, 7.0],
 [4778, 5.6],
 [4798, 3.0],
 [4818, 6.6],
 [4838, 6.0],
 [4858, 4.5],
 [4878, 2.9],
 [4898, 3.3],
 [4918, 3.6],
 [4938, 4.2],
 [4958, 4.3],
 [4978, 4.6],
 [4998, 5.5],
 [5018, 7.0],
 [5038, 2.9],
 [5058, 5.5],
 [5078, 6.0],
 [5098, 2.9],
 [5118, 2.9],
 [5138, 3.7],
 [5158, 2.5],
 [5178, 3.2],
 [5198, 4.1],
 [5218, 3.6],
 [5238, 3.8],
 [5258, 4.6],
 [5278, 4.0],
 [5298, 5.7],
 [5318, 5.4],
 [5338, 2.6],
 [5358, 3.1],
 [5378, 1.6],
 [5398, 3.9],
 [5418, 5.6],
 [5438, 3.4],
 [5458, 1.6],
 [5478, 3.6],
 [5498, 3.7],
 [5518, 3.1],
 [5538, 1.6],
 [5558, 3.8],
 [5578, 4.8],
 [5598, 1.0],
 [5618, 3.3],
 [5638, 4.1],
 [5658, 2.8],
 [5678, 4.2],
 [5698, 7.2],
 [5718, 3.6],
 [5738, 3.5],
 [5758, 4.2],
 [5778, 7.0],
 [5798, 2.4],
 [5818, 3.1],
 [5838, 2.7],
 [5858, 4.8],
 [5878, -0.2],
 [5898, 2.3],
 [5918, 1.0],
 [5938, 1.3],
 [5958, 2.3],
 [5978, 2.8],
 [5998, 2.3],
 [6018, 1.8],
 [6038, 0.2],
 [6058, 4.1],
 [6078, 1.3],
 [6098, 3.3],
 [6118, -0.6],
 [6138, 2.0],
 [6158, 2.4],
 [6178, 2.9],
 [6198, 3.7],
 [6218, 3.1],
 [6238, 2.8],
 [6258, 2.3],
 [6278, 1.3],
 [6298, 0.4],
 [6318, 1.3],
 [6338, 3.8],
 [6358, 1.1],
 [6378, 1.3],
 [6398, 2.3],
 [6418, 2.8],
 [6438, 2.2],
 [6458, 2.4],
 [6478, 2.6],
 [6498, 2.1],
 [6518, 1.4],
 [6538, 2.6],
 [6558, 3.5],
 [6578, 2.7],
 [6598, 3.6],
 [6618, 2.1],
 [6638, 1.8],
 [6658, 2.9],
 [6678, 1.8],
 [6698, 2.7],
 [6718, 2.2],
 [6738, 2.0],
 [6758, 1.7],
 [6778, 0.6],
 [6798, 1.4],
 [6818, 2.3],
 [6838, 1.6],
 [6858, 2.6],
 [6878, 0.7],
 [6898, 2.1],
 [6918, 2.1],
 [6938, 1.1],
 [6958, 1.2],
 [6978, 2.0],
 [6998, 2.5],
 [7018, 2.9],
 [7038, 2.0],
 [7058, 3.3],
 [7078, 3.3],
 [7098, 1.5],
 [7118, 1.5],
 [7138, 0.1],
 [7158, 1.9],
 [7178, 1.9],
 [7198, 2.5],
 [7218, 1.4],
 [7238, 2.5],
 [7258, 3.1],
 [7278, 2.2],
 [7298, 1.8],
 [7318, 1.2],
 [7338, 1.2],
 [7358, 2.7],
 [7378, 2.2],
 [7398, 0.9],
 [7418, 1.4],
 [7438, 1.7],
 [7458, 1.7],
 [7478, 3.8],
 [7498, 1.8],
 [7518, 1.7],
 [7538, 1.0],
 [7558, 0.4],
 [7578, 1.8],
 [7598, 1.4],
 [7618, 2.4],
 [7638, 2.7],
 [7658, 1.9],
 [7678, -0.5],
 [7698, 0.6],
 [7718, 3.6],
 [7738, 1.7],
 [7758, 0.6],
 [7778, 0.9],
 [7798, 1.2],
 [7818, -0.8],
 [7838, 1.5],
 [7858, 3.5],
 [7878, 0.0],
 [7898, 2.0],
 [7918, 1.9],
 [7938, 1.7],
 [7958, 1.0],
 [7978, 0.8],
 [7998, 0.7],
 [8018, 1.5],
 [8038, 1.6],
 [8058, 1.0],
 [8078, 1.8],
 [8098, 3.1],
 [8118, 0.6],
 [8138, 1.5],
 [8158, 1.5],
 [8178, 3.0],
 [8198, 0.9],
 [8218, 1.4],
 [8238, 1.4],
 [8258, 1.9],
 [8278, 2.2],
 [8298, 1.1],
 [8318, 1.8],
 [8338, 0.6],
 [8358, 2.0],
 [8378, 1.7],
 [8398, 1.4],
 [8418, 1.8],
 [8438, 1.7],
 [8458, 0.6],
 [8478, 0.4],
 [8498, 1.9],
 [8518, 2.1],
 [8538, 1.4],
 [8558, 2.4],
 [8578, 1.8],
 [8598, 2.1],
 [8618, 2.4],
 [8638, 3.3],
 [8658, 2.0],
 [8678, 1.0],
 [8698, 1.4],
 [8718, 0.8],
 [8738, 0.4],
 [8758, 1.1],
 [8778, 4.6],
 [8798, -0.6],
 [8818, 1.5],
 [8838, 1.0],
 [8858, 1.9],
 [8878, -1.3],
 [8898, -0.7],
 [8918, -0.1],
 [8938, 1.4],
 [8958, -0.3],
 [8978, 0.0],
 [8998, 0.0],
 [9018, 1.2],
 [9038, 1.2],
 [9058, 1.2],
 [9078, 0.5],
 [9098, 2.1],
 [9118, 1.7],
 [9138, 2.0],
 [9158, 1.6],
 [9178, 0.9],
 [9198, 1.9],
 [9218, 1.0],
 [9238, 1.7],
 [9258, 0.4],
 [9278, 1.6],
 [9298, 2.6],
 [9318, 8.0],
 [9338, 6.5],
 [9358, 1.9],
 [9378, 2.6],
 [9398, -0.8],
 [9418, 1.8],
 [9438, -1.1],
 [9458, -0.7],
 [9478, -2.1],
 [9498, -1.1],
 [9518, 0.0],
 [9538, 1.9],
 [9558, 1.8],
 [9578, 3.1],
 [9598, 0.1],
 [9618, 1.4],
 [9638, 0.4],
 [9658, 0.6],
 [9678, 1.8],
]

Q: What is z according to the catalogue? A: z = 1.501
